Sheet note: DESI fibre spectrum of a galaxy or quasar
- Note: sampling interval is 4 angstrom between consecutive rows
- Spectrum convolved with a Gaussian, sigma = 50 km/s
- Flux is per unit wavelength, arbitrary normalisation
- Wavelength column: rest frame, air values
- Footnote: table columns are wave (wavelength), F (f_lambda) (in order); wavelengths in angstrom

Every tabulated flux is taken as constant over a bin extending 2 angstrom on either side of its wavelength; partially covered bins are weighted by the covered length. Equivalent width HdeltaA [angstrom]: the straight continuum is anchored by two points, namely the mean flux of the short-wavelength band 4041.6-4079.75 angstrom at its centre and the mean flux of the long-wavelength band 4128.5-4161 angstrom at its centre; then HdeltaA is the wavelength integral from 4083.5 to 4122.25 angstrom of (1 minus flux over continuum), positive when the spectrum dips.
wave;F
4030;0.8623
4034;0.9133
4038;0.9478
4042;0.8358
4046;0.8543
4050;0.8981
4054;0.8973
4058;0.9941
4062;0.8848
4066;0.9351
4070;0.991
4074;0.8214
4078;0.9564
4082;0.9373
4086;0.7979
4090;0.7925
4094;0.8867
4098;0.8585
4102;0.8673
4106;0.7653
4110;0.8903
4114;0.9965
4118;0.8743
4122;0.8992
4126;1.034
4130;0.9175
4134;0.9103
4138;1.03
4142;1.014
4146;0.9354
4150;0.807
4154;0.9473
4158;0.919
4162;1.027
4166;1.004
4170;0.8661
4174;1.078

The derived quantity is 2.6 angstrom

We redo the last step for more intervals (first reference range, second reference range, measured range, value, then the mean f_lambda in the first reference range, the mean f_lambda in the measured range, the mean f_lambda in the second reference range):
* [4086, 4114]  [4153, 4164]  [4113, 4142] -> -1.6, 0.851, 0.954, 0.966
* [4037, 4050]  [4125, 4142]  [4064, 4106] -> 1.9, 0.877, 0.879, 0.974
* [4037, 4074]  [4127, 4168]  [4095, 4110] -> 1.4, 0.909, 0.842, 0.953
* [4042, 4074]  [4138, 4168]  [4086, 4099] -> 1.3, 0.91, 0.838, 0.956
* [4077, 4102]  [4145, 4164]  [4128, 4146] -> -1.1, 0.868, 0.964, 0.927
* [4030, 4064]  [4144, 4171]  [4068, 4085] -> -0.2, 0.901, 0.919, 0.932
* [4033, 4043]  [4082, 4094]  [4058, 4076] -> -1.1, 0.904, 0.918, 0.834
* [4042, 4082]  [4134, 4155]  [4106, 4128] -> 0.2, 0.912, 0.923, 0.943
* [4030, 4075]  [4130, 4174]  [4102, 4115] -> 0.8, 0.907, 0.873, 0.951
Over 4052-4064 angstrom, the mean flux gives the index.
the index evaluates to 0.925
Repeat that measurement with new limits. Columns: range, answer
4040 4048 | 0.845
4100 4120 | 0.879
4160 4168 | 1.02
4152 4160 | 0.933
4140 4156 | 0.926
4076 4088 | 0.897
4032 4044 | 0.899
